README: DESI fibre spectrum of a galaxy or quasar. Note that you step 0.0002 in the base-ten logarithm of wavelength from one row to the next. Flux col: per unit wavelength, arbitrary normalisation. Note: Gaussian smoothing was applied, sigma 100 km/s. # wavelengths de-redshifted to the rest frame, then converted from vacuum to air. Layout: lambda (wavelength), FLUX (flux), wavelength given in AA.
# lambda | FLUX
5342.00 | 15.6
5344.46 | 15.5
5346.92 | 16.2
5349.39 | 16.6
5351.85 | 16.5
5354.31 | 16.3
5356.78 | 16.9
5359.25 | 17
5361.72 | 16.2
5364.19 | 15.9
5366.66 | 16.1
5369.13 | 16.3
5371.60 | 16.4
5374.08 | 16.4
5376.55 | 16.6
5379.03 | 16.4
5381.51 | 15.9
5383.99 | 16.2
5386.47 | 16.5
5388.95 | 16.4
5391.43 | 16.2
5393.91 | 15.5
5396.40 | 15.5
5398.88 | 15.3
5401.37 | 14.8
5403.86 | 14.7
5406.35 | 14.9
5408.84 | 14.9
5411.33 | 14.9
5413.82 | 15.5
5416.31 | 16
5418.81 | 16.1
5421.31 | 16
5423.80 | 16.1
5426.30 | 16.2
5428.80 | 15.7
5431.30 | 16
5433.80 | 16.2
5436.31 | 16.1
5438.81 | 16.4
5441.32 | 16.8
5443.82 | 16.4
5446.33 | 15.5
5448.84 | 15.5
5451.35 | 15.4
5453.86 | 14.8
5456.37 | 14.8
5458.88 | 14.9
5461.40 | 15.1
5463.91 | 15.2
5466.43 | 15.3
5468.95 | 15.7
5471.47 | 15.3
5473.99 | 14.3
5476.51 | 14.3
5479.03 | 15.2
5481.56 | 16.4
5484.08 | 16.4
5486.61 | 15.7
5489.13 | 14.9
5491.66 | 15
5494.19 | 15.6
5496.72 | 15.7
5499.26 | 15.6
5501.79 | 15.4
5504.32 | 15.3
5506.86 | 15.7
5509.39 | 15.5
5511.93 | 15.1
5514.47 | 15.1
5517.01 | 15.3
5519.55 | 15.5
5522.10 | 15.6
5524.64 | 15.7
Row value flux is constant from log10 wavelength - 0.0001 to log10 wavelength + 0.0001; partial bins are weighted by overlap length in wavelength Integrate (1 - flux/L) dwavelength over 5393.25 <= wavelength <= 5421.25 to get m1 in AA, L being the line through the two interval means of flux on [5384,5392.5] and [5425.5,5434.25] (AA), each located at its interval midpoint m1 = 1.5 AA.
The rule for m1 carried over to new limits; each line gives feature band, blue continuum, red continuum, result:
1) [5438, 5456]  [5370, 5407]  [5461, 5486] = -0.3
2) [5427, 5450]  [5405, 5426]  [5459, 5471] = -0.9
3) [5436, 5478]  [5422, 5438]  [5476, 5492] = 1.1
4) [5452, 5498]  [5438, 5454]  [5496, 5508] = 1.3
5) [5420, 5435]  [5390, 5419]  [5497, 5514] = -0.7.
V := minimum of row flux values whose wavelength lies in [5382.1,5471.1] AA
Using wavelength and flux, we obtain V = 14.7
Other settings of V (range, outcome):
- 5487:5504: 14.9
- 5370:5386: 15.9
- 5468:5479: 14.3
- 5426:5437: 15.7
